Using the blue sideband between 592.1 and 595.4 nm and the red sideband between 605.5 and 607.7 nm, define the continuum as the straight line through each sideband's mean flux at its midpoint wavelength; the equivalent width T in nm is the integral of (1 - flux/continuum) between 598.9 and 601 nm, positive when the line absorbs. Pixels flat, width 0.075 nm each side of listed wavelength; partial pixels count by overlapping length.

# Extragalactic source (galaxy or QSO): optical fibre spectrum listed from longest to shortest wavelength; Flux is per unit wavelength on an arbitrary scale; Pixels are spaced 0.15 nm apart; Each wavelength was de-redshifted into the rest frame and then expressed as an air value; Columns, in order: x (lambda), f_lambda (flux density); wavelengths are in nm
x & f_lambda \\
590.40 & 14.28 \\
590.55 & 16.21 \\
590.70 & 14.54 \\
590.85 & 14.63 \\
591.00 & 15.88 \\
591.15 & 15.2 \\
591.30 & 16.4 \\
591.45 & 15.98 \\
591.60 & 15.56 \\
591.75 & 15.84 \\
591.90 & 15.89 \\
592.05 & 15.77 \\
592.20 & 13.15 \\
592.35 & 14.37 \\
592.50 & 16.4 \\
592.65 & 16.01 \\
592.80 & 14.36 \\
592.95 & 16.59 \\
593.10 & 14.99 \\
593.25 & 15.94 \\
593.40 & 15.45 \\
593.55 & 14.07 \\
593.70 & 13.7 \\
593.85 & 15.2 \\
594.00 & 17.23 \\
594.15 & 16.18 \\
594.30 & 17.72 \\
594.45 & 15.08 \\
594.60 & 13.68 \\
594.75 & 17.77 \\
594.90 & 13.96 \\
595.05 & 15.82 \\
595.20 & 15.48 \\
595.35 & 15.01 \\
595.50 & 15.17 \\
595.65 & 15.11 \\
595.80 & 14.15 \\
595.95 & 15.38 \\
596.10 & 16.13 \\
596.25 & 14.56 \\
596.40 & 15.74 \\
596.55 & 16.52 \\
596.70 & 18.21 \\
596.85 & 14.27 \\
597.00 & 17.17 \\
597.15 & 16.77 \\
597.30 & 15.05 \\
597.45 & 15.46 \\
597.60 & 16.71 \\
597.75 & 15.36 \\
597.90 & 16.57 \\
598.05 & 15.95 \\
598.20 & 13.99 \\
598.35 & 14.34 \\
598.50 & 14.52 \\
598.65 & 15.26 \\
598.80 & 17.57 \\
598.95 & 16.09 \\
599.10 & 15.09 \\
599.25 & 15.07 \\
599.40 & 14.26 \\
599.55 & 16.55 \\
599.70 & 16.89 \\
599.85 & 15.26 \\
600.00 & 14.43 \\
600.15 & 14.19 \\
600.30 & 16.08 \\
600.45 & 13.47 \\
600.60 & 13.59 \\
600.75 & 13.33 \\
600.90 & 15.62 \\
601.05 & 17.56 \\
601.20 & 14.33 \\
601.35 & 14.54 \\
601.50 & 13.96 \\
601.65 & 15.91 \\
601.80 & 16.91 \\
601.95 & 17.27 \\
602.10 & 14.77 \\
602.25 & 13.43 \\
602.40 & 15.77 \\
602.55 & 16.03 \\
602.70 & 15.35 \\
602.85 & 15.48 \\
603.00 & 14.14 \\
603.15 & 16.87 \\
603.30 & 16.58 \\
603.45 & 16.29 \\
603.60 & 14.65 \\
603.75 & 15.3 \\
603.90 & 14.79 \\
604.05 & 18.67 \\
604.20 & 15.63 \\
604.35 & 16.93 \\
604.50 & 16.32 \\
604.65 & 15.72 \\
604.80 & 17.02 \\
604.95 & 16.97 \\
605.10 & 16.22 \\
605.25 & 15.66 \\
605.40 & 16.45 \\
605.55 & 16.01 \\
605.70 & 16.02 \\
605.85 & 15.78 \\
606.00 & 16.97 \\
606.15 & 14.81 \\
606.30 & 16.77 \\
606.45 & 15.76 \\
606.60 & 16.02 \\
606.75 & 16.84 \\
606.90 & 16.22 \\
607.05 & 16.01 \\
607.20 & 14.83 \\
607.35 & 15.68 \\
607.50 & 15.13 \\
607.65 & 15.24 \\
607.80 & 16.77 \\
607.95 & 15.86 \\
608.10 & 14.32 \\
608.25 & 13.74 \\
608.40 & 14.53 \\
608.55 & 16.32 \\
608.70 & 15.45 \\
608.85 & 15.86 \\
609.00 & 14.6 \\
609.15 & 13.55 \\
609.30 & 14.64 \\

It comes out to 0.082 nm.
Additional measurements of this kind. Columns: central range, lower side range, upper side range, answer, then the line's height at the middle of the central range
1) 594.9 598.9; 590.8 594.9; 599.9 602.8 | -0.078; 15.3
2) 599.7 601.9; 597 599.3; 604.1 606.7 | 0.113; 15.9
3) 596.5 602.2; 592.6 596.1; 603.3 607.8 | 0.075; 15.7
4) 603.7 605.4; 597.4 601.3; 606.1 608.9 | -0.092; 15.5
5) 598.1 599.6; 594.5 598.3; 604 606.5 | 0.050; 15.8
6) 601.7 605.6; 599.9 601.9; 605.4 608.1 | -0.146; 15.4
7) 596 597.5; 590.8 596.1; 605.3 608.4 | -0.048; 15.5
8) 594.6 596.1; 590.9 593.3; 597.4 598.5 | 0.018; 15.5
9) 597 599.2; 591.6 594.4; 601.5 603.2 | -0.022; 15.5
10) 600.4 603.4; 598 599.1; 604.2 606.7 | 0.095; 15.8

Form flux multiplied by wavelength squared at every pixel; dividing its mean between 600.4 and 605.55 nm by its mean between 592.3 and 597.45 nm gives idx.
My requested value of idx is 1.0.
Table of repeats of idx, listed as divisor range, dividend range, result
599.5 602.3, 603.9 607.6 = 1.08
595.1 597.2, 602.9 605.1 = 1.06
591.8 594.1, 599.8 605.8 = 1.05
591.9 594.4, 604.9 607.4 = 1.08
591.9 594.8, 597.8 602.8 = 1.01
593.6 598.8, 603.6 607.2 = 1.07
